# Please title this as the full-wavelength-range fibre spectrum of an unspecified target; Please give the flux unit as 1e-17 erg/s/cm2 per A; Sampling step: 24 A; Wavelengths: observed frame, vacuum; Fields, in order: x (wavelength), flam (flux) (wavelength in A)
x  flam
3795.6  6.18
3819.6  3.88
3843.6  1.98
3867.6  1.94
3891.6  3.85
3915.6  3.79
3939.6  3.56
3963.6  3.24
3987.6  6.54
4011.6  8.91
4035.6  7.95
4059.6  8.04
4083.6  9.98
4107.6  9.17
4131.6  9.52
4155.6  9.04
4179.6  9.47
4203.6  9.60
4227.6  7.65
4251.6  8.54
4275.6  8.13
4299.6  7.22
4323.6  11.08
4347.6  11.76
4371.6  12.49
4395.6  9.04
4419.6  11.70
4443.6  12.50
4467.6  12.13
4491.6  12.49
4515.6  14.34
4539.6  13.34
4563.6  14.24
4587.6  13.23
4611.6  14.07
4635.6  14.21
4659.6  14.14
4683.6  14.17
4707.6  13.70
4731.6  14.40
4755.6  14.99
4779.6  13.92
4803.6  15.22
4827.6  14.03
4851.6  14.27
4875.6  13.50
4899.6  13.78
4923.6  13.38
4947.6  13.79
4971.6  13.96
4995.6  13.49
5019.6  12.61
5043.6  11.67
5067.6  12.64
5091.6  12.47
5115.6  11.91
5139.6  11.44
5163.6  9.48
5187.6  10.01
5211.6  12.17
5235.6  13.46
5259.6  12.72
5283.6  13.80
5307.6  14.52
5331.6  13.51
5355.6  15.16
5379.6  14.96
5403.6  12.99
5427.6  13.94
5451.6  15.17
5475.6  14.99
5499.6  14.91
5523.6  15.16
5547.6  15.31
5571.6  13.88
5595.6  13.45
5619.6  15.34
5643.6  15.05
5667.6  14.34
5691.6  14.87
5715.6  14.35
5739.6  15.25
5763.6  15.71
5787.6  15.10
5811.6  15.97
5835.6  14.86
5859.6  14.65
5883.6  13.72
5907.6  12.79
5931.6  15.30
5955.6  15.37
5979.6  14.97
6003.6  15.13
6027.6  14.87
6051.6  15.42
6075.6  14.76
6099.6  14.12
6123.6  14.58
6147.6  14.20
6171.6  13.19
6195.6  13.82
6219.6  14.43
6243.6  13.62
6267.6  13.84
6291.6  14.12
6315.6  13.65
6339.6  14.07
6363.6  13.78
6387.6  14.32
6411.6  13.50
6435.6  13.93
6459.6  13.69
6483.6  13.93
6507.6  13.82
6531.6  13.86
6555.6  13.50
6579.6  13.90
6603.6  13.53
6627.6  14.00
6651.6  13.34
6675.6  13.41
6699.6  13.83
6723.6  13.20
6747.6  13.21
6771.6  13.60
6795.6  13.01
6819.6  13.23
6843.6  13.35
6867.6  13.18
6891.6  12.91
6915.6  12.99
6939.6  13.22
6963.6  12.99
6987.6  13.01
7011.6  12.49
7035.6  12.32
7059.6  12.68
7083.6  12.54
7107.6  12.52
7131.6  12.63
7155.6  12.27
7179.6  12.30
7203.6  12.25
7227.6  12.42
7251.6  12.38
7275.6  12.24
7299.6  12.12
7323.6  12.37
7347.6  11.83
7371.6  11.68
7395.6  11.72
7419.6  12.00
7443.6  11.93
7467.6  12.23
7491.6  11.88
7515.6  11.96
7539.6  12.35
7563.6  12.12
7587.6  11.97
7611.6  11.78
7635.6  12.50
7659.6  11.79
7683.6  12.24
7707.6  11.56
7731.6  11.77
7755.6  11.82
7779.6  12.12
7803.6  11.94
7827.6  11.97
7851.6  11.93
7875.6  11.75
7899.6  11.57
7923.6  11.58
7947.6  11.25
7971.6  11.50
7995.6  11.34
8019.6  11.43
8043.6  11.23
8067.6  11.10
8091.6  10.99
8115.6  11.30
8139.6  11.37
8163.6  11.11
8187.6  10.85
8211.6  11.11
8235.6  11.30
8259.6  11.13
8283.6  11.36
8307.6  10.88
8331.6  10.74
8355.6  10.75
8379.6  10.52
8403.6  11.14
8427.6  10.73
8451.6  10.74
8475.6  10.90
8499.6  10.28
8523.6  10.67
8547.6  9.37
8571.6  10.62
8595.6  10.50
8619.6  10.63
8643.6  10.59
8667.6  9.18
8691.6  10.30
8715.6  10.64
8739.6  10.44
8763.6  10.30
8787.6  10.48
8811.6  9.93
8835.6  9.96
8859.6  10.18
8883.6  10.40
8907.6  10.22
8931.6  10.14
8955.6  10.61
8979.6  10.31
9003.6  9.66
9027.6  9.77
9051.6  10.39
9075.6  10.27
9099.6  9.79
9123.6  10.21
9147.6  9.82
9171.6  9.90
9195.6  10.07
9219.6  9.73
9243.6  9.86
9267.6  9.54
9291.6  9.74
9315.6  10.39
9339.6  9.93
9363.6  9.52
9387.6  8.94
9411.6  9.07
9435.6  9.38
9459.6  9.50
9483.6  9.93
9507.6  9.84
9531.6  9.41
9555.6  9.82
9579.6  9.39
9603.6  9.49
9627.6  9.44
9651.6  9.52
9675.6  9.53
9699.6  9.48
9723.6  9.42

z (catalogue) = 0.000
